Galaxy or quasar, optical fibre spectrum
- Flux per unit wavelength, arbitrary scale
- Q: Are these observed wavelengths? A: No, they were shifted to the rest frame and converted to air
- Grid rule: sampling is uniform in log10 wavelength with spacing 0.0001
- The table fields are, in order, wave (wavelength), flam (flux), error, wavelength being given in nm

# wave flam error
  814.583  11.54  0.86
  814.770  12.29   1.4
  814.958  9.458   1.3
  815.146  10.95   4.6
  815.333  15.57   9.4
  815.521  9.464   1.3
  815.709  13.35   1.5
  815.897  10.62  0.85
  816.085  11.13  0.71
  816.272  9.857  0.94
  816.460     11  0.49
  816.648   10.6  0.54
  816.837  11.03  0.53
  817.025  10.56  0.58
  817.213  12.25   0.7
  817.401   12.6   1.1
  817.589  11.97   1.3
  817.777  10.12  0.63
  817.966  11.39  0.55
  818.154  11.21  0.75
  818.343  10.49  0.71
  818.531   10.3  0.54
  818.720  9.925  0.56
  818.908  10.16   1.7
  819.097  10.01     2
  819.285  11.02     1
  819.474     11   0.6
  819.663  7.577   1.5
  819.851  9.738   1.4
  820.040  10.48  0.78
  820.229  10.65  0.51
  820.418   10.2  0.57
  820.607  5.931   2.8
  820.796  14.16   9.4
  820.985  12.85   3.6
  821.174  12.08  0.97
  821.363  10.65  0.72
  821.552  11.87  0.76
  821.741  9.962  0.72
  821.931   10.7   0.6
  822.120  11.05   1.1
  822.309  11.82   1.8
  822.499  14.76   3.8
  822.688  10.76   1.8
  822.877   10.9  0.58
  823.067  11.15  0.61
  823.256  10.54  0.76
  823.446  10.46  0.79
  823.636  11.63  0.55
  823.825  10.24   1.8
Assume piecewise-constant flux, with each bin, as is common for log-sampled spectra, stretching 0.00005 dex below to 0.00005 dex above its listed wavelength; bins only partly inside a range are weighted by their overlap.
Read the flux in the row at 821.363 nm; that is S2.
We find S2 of 10.65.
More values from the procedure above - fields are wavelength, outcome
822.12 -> 11.05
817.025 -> 10.56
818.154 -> 11.21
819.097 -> 10.01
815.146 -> 10.95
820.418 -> 10.2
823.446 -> 10.46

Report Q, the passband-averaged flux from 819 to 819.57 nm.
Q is 10.7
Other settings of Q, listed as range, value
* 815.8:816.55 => 10.7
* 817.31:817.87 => 11.6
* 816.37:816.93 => 10.9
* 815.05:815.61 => 12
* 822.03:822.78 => 12.1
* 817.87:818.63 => 10.8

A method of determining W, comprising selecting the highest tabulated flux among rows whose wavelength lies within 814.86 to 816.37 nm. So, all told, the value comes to 15.57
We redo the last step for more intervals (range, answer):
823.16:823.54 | 10.54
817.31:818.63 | 12.6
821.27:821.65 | 11.87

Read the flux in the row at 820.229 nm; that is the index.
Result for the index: 10.65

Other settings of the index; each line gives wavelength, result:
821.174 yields 12.08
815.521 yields 9.464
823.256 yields 10.54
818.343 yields 10.49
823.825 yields 10.24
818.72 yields 9.925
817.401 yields 12.6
